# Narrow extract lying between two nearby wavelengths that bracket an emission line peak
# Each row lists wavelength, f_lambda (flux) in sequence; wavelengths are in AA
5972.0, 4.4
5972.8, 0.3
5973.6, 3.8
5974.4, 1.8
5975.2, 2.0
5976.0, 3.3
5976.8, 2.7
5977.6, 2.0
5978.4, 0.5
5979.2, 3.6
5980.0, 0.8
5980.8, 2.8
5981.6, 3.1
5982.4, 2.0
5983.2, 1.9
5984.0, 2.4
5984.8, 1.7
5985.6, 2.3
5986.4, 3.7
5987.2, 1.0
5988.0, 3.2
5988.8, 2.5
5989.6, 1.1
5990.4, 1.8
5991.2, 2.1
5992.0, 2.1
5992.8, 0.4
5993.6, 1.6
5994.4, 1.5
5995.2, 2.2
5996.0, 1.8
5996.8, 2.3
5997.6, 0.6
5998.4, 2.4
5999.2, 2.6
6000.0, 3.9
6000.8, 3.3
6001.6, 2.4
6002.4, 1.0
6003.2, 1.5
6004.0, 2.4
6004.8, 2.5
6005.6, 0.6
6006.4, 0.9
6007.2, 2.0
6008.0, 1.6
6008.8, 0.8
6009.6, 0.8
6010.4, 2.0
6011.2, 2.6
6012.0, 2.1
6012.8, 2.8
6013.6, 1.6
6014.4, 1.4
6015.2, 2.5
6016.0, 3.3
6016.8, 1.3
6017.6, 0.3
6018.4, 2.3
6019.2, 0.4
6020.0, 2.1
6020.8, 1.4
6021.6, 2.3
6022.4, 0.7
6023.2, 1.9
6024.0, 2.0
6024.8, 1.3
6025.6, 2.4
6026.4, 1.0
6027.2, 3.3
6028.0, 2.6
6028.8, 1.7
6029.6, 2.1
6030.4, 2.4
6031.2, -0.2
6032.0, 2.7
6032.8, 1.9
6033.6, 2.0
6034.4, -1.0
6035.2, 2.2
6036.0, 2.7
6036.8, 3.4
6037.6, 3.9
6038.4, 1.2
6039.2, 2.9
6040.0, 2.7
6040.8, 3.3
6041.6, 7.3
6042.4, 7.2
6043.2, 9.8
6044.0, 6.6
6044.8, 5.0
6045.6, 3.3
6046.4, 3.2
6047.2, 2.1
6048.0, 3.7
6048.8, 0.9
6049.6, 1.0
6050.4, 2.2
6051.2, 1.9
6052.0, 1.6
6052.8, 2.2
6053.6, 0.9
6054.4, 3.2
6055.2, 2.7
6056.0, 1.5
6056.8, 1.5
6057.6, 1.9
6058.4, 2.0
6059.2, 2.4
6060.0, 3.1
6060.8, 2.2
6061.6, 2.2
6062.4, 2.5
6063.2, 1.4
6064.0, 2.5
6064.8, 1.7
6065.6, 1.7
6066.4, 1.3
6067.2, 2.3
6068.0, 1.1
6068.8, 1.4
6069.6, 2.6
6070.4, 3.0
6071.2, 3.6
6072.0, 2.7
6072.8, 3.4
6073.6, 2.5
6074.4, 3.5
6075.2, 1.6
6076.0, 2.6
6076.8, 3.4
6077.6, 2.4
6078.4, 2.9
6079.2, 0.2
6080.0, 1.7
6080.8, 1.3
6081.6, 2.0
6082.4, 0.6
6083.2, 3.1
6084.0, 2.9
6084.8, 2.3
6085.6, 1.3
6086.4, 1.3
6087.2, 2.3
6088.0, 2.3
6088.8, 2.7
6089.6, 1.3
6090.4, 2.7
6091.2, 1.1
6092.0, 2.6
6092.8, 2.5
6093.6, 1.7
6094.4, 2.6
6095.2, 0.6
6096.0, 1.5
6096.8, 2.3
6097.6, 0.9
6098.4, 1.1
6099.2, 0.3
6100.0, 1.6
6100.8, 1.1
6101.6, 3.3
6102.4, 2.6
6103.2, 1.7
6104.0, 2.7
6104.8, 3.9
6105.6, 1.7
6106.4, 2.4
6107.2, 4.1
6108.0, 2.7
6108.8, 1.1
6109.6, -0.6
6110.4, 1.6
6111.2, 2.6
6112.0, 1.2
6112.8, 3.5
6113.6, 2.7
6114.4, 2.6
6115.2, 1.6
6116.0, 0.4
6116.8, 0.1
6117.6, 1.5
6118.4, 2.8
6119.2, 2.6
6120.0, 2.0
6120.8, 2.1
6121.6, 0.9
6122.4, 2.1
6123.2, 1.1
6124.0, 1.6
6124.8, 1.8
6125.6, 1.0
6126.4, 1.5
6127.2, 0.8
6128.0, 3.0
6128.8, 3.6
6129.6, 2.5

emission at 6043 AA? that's H-beta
